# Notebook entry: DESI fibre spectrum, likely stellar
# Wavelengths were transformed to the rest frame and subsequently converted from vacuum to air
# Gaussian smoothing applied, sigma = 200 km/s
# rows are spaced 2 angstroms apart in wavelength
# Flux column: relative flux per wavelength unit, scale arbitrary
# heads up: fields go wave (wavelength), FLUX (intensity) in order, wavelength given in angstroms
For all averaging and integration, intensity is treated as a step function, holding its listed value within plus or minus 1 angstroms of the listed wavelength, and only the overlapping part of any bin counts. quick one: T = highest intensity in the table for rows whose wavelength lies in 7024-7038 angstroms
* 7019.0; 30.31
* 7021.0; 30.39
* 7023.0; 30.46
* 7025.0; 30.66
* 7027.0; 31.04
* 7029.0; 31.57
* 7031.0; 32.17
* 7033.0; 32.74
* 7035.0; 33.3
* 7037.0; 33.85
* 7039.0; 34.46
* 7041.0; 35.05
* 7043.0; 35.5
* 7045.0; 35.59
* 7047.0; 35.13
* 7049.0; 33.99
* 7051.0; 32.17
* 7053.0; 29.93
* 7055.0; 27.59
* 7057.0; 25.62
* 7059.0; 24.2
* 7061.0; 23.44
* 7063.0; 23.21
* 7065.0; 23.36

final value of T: 33.85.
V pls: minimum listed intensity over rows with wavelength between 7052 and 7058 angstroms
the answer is 25.62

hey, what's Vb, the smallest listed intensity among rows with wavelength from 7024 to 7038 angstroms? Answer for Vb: 30.66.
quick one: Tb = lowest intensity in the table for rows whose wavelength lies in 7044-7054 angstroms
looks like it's 29.93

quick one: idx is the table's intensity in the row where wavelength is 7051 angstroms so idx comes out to 32.17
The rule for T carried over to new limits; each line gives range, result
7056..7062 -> 25.62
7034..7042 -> 35.05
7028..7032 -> 32.17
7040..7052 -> 35.59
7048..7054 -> 33.99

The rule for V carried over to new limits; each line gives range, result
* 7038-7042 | 34.46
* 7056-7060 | 24.2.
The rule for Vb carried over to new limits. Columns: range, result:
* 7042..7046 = 35.5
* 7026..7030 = 31.04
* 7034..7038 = 33.3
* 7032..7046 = 32.74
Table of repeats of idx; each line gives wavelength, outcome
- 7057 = 25.62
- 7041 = 35.05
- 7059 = 24.2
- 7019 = 30.31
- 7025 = 30.66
